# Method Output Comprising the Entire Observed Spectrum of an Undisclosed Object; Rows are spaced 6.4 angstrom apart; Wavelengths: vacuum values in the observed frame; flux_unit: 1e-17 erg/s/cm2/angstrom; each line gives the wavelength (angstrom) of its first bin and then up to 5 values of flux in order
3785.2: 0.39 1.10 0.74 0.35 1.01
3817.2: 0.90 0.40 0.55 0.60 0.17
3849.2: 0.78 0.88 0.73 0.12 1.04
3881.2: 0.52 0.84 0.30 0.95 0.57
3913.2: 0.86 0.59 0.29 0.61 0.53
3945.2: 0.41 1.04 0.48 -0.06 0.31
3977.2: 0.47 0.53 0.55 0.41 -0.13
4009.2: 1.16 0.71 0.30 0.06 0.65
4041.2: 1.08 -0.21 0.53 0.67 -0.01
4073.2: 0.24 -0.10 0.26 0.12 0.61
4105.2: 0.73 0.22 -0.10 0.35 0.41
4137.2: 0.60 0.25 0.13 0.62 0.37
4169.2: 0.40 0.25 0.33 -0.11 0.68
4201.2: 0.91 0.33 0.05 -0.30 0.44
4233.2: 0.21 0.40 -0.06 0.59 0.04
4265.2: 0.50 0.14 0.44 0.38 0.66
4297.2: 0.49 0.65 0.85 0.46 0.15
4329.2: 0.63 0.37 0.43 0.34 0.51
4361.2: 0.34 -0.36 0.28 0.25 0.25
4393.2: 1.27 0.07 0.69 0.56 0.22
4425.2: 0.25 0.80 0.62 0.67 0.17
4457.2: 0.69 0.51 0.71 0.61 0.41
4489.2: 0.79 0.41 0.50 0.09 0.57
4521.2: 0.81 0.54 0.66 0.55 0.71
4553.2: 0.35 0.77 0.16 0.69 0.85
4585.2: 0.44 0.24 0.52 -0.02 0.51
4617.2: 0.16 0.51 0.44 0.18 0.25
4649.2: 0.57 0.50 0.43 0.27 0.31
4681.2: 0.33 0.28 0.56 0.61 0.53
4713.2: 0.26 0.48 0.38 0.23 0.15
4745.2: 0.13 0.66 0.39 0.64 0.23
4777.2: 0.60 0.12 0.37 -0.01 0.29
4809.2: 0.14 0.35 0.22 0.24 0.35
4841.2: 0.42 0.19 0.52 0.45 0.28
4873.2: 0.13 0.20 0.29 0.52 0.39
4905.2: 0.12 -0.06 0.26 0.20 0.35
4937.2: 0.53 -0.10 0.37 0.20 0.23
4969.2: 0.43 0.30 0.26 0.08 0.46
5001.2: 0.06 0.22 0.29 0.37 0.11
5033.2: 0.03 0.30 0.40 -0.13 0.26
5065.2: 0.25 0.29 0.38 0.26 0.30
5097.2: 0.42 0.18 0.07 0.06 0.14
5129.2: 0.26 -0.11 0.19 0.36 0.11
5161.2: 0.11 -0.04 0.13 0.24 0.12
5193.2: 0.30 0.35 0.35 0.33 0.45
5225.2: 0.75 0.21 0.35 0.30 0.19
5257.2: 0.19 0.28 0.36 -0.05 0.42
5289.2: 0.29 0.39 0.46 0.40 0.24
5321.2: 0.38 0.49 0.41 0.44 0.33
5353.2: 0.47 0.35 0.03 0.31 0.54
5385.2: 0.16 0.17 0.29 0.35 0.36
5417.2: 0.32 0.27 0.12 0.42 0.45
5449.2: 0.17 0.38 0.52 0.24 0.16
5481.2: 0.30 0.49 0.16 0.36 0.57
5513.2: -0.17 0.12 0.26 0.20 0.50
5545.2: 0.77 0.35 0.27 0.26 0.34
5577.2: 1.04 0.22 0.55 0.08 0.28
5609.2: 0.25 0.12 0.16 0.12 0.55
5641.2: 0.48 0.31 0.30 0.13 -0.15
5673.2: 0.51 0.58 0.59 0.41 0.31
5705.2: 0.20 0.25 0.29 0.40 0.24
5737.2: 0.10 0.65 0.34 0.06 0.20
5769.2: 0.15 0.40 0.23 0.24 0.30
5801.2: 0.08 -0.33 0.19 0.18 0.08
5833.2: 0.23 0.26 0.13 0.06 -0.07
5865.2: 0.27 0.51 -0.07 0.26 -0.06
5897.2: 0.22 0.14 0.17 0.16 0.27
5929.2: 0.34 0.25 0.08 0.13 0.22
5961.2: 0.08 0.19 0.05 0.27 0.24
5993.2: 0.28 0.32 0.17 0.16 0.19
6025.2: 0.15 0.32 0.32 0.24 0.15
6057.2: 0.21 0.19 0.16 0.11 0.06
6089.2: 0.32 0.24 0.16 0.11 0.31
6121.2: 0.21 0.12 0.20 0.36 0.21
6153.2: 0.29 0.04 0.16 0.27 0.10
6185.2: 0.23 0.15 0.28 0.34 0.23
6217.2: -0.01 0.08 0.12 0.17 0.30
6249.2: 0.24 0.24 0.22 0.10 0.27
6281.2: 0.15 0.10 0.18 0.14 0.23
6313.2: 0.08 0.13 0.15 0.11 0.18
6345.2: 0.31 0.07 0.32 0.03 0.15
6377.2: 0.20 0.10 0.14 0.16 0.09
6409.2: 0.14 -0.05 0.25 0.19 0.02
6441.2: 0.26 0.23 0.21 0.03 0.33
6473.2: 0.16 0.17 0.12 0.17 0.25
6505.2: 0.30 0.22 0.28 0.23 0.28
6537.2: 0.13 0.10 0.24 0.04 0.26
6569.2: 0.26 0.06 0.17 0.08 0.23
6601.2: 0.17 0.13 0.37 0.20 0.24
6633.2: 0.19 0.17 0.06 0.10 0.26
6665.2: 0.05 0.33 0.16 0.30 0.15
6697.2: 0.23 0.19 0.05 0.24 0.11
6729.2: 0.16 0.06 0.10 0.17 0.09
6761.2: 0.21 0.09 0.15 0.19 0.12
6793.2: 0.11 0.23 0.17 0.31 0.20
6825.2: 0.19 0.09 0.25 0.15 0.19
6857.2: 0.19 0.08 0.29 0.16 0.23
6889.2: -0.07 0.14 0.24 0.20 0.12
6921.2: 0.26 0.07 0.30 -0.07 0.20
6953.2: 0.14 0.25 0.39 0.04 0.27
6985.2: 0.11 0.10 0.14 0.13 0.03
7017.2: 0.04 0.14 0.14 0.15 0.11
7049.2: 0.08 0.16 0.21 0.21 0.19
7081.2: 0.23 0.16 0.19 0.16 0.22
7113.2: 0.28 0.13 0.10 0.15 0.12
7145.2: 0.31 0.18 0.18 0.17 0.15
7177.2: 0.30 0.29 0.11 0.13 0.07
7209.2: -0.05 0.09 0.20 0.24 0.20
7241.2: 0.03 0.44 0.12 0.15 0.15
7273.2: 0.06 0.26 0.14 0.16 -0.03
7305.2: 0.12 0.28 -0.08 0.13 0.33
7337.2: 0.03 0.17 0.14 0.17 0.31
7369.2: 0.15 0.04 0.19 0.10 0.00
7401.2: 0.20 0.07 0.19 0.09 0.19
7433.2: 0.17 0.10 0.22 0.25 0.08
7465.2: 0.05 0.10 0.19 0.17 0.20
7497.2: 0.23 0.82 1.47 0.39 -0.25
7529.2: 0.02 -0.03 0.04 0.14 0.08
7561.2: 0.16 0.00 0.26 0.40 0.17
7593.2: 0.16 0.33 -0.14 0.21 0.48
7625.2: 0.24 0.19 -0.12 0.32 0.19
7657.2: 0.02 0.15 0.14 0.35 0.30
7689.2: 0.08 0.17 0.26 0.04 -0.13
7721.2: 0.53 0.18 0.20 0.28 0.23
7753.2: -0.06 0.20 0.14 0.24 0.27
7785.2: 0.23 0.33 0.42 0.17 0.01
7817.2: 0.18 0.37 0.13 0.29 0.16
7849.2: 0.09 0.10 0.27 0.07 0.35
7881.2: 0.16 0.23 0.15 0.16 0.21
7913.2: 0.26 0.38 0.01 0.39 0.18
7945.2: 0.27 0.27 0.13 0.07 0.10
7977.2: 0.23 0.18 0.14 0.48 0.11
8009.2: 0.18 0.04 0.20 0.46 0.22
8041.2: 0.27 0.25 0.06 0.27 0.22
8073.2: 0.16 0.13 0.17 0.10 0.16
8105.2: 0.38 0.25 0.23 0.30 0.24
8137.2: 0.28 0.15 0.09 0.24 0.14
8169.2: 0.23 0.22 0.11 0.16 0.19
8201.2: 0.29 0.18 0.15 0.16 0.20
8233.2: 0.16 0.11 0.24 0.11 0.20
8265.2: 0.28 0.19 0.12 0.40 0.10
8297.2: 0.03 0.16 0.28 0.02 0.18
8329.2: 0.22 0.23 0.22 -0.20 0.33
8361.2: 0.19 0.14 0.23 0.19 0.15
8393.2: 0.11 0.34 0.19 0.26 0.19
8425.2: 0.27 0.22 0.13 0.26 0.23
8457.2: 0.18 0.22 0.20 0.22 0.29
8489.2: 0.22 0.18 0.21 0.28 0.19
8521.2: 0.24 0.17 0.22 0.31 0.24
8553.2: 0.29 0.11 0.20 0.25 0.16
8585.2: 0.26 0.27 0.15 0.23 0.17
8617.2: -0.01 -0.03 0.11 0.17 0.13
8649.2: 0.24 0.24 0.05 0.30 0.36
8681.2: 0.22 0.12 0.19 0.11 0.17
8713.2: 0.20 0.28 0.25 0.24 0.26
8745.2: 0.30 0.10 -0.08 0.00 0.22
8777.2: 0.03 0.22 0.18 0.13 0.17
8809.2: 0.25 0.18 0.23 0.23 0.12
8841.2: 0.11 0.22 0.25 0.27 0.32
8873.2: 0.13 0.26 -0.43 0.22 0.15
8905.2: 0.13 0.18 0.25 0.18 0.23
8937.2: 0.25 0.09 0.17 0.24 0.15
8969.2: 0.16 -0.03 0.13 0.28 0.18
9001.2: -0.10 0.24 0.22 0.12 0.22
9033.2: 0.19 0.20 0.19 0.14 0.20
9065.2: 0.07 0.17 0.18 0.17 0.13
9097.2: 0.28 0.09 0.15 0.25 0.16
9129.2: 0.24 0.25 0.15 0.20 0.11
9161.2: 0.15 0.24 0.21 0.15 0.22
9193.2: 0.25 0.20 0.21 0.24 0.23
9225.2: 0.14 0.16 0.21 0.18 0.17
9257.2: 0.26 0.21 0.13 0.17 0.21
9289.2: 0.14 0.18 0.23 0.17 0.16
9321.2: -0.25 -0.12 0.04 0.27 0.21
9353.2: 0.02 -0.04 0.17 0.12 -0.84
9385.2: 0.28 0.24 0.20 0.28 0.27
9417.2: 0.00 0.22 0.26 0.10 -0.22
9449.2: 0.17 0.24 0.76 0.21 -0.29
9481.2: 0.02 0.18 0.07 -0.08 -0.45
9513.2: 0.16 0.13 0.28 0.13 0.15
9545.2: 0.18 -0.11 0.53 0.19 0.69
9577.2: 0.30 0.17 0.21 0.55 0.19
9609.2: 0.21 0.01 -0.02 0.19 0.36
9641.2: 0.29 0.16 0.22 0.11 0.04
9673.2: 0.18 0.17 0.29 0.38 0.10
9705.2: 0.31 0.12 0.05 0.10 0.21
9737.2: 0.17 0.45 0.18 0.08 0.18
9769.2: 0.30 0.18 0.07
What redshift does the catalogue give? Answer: 1.01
